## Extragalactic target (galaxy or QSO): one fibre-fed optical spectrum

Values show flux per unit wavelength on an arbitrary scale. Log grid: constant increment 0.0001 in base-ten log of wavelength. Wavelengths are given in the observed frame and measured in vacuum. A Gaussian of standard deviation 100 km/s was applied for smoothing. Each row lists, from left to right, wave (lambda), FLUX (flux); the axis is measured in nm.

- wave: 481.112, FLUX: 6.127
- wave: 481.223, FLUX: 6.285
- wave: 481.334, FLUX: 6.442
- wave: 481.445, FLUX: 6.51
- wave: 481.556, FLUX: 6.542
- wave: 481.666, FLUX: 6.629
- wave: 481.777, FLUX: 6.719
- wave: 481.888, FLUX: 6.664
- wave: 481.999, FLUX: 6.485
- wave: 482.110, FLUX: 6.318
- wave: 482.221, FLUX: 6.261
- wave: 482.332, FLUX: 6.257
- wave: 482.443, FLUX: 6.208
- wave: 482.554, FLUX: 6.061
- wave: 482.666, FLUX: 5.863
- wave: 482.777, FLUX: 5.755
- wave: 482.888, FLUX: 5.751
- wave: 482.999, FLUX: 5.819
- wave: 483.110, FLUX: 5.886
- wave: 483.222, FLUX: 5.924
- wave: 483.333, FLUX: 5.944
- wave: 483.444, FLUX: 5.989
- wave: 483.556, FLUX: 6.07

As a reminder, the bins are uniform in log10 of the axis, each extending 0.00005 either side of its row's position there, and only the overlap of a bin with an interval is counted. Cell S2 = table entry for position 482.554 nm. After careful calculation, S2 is 6.061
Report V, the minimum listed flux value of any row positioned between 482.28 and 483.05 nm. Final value 5.751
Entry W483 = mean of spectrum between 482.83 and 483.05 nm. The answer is 5.79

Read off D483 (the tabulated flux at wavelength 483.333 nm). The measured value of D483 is 5.944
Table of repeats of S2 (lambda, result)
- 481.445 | 6.51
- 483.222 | 5.924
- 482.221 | 6.261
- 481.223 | 6.285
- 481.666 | 6.629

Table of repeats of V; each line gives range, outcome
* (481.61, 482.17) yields 6.318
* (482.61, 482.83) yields 5.755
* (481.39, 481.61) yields 6.51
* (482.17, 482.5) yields 6.208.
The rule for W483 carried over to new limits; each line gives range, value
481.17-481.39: 6.35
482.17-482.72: 6.12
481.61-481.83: 6.7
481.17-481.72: 6.49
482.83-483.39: 5.87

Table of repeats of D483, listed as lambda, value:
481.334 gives 6.442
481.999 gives 6.485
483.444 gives 5.989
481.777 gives 6.719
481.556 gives 6.542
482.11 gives 6.318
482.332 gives 6.257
